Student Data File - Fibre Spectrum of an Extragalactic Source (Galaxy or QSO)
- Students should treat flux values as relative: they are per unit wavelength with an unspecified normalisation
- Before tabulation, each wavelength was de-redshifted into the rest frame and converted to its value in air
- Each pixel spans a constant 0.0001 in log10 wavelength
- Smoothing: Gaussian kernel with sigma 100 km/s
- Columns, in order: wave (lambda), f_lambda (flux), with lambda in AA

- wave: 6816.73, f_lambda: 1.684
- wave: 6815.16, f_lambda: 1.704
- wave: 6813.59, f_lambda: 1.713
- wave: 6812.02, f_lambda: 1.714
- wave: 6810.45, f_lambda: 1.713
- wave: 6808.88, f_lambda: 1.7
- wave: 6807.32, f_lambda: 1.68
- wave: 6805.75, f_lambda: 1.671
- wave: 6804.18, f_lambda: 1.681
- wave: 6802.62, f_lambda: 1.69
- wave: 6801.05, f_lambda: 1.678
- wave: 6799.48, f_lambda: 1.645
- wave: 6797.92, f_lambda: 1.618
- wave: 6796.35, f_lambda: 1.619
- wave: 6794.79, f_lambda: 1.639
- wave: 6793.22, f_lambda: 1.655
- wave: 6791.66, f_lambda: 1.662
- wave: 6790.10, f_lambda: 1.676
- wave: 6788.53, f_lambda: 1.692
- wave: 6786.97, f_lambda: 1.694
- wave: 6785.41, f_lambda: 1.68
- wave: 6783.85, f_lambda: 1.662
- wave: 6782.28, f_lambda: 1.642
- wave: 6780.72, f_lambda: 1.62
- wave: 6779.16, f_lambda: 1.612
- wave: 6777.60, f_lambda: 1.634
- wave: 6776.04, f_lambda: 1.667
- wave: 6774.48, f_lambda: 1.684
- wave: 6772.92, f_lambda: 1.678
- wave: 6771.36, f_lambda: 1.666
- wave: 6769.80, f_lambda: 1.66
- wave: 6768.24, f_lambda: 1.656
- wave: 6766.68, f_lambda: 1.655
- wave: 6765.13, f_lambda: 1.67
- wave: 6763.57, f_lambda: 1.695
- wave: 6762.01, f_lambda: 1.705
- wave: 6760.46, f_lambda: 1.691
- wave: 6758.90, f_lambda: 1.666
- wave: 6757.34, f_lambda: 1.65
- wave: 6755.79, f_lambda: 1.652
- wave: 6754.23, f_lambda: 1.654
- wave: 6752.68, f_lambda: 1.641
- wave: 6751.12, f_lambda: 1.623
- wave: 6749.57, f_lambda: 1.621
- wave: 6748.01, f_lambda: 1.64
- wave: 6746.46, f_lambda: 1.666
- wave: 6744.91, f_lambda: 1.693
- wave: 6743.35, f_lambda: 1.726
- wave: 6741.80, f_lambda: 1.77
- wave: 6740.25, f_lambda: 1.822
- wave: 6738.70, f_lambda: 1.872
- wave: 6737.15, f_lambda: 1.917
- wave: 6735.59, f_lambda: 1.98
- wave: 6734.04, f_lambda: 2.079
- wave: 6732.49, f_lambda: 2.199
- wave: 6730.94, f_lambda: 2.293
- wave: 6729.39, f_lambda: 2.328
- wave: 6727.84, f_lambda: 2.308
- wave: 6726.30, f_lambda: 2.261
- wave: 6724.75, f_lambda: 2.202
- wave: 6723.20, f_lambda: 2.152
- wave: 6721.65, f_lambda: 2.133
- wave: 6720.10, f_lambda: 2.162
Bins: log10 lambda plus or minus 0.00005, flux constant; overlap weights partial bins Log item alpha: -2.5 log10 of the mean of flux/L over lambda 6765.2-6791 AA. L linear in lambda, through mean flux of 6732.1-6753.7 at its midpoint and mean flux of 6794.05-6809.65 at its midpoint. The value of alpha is 0.03 mag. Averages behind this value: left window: 1.79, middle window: 1.66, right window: 1.66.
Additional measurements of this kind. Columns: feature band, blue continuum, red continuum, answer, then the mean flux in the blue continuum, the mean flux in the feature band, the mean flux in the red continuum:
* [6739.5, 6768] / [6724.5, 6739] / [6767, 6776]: 0.122 mag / 2.15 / 1.68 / 1.67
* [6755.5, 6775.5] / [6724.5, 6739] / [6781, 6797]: 0.116 mag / 2.15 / 1.67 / 1.66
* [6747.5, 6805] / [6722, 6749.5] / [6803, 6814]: 0.102 mag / 1.99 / 1.66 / 1.7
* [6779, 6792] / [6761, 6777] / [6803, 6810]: 0.011 mag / 1.67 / 1.66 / 1.69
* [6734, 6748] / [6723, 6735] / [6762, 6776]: 0.141 mag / 2.23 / 1.81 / 1.67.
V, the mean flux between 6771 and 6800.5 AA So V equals 1.65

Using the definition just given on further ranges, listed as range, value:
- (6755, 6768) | 1.67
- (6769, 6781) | 1.65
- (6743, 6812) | 1.66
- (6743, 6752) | 1.66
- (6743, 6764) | 1.66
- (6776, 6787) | 1.65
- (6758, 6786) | 1.66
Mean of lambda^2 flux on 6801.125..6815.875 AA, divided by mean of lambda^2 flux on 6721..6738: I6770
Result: 0.80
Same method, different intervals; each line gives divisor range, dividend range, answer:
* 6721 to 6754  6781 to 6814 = 0.88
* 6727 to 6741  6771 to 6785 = 0.80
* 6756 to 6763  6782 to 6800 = 1.00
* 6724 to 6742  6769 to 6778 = 0.80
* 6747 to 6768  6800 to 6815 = 1.04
